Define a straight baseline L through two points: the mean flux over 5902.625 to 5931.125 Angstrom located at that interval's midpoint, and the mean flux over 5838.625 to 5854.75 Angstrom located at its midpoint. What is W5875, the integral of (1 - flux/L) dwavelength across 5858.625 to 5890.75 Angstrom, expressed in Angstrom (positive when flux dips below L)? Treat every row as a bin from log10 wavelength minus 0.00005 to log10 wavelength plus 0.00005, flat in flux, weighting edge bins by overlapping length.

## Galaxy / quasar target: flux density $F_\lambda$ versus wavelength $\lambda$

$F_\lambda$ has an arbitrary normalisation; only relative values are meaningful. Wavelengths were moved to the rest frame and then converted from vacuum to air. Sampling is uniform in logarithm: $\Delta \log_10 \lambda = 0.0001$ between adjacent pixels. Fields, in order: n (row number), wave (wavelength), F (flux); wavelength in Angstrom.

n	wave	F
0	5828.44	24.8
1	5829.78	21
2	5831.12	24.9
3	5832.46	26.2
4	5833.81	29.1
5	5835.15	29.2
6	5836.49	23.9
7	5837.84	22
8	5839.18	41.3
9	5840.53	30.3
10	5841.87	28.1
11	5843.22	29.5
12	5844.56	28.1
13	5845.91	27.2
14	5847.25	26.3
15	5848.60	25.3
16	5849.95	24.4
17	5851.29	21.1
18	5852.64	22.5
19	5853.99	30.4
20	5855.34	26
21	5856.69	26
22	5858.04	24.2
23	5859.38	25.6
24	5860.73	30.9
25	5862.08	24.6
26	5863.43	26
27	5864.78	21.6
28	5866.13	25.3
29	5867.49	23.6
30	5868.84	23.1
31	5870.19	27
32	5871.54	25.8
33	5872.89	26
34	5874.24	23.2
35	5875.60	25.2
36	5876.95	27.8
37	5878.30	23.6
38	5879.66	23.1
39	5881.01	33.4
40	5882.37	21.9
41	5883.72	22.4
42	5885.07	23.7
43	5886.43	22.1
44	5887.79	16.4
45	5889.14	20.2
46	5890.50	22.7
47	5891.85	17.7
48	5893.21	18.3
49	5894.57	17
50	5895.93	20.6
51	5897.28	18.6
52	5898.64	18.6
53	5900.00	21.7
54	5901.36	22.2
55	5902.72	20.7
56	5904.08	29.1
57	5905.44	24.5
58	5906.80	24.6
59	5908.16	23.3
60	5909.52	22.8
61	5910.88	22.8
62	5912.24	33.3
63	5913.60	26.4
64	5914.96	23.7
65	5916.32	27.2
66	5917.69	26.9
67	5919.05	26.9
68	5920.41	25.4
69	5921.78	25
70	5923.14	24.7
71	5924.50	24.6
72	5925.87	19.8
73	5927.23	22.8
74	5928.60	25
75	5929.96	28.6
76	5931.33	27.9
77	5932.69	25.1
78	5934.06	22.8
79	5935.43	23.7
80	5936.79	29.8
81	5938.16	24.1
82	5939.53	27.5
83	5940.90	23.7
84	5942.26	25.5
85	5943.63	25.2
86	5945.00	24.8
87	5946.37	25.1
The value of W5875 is 2.86 Angstrom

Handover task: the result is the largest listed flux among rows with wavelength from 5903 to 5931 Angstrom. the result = 33.3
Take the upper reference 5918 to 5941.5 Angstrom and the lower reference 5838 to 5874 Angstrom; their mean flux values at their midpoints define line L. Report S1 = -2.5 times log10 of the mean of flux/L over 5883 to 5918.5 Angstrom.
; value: 0.137 mag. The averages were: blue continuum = 26.4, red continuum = 25.2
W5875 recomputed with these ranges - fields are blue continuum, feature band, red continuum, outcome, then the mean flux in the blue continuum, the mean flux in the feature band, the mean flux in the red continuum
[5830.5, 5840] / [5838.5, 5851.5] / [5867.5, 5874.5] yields -0.5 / 28.1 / 28.4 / 25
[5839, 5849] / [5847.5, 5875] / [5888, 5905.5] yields 1.2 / 29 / 25.1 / 20.7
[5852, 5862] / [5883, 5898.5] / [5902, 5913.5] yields 3.4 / 26.4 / 19.9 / 25.2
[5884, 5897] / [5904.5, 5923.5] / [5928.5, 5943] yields -2.2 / 19.9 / 25.6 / 25.8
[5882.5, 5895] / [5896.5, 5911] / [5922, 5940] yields -0.4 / 20.2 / 22.6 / 25.1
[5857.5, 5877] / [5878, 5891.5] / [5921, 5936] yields 1.2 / 25.3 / 22.8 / 24.5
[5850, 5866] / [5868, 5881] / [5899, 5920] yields -0.1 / 25.3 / 25.4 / 25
